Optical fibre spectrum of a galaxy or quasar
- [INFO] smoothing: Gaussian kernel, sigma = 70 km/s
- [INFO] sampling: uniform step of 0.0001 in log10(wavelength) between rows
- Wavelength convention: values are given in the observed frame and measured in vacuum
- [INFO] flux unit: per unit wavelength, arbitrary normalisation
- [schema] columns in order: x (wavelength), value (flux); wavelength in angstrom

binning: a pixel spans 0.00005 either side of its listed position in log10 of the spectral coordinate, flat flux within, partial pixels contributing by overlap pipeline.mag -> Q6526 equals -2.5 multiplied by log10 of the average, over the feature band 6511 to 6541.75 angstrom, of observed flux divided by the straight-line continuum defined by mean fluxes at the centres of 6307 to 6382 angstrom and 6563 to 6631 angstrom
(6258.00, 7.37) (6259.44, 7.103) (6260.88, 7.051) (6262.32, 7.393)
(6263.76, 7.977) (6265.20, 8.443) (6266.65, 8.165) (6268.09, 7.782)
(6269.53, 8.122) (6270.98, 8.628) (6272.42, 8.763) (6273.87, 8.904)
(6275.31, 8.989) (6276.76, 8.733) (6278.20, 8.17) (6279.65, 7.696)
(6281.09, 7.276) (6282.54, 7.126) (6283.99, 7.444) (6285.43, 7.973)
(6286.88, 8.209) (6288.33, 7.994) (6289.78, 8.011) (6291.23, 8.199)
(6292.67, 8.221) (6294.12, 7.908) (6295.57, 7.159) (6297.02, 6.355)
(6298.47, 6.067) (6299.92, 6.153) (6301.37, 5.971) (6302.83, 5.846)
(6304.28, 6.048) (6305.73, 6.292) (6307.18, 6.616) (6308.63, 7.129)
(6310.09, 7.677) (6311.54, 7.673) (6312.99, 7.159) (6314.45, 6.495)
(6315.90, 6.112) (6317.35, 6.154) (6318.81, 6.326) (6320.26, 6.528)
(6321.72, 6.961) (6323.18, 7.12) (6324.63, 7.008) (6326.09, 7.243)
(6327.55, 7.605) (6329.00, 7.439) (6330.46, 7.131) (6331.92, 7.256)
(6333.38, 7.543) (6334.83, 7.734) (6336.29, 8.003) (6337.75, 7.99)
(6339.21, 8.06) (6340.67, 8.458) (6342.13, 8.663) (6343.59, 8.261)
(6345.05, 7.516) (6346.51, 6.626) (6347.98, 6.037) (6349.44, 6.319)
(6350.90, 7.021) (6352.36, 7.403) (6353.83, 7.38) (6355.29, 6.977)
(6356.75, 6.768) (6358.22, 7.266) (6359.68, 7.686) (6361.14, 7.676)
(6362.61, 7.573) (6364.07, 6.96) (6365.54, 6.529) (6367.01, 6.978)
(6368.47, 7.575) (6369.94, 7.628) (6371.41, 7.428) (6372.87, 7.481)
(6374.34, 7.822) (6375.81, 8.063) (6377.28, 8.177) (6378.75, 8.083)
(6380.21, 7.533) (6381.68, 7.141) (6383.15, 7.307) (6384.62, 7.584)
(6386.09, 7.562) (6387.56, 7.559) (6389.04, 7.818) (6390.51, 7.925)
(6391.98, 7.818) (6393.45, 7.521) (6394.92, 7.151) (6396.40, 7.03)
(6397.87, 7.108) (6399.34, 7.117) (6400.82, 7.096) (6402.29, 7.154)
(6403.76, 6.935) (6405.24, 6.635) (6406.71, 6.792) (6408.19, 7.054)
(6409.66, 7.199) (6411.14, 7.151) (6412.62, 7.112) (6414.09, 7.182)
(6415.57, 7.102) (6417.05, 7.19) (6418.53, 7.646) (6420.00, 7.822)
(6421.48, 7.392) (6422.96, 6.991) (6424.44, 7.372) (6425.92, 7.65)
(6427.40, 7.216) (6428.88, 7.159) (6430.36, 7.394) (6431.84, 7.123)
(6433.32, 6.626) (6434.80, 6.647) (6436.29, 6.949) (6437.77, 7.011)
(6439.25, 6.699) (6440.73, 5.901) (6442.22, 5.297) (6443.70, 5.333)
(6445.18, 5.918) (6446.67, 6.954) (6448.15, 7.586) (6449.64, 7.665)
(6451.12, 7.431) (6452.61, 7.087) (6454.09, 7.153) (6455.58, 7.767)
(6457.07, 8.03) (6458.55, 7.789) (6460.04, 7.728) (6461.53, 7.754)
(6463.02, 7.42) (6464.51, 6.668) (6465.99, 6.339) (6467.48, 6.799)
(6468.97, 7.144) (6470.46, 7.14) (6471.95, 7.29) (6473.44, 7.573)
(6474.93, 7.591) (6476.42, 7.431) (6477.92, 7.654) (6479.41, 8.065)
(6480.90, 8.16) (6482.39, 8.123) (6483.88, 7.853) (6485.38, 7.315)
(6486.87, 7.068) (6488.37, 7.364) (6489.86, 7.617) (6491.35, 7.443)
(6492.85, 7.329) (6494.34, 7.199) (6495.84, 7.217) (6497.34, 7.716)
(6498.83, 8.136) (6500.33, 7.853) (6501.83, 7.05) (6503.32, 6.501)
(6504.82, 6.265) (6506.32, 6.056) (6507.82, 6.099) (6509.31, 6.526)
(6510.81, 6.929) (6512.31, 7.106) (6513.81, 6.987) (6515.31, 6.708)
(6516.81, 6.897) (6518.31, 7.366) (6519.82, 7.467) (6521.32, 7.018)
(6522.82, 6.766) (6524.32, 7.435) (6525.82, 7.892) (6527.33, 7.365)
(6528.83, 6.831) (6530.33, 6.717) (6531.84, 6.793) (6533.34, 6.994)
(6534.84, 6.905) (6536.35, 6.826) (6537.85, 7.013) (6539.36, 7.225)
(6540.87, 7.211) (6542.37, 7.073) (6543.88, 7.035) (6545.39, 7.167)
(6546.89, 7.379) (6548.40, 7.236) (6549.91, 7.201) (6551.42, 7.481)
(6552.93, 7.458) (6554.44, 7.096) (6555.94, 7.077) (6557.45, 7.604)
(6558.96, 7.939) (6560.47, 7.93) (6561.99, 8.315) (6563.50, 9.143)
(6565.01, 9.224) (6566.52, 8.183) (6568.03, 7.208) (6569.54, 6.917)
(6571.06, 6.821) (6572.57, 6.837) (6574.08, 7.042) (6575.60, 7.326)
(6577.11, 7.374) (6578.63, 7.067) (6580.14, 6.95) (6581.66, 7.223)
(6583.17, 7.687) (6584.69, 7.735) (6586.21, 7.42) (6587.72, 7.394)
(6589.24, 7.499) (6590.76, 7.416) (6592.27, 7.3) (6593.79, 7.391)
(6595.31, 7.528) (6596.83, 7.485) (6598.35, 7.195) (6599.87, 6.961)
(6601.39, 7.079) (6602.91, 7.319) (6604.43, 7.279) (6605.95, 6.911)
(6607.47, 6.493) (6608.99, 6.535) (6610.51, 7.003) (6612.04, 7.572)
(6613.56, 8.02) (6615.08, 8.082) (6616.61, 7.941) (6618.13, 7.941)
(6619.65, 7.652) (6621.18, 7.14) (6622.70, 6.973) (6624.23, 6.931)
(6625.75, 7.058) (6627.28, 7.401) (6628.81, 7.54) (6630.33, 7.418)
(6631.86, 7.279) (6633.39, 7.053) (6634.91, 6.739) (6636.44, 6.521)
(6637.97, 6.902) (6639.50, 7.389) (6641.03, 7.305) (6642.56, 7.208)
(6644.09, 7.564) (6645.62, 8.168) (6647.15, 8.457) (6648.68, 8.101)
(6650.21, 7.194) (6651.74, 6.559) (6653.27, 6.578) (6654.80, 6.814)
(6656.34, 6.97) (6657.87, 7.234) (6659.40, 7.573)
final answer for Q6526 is 0.04 mag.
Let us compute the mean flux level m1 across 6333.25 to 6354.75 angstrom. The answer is 7.53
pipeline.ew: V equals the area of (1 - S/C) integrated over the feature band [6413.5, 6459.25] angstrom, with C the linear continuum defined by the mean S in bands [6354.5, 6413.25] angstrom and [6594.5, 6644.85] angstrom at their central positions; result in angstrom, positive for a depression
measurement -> 1.64 angstrom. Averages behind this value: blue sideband 7.35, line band 7.07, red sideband 7.25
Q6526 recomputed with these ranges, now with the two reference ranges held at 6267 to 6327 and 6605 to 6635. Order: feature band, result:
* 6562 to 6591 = -0.032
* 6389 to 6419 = 0.016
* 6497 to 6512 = 0.062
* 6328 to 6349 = -0.041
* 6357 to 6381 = -0.028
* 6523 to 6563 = 0.003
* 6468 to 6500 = -0.034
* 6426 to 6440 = 0.046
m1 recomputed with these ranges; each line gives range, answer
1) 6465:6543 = 7.18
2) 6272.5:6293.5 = 8.09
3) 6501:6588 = 7.22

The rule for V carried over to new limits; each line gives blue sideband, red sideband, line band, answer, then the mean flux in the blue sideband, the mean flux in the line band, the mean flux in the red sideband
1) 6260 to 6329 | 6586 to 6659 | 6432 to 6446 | 2.0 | 7.38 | 6.3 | 7.29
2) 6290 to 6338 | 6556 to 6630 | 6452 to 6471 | -0.2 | 7.01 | 7.3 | 7.43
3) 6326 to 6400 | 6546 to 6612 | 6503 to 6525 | 1.8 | 7.46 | 6.81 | 7.39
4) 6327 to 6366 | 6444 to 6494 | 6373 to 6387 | -0.5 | 7.41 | 7.69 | 7.38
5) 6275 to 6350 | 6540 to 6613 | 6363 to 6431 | -0.4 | 7.27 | 7.35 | 7.37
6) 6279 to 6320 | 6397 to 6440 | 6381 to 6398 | -0.9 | 7.04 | 7.47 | 7.12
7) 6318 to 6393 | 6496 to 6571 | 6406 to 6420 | 0.3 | 7.42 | 7.19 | 7.25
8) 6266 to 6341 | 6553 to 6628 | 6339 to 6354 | 0.0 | 7.41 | 7.41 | 7.42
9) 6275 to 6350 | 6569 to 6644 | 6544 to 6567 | -1.5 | 7.27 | 7.74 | 7.25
